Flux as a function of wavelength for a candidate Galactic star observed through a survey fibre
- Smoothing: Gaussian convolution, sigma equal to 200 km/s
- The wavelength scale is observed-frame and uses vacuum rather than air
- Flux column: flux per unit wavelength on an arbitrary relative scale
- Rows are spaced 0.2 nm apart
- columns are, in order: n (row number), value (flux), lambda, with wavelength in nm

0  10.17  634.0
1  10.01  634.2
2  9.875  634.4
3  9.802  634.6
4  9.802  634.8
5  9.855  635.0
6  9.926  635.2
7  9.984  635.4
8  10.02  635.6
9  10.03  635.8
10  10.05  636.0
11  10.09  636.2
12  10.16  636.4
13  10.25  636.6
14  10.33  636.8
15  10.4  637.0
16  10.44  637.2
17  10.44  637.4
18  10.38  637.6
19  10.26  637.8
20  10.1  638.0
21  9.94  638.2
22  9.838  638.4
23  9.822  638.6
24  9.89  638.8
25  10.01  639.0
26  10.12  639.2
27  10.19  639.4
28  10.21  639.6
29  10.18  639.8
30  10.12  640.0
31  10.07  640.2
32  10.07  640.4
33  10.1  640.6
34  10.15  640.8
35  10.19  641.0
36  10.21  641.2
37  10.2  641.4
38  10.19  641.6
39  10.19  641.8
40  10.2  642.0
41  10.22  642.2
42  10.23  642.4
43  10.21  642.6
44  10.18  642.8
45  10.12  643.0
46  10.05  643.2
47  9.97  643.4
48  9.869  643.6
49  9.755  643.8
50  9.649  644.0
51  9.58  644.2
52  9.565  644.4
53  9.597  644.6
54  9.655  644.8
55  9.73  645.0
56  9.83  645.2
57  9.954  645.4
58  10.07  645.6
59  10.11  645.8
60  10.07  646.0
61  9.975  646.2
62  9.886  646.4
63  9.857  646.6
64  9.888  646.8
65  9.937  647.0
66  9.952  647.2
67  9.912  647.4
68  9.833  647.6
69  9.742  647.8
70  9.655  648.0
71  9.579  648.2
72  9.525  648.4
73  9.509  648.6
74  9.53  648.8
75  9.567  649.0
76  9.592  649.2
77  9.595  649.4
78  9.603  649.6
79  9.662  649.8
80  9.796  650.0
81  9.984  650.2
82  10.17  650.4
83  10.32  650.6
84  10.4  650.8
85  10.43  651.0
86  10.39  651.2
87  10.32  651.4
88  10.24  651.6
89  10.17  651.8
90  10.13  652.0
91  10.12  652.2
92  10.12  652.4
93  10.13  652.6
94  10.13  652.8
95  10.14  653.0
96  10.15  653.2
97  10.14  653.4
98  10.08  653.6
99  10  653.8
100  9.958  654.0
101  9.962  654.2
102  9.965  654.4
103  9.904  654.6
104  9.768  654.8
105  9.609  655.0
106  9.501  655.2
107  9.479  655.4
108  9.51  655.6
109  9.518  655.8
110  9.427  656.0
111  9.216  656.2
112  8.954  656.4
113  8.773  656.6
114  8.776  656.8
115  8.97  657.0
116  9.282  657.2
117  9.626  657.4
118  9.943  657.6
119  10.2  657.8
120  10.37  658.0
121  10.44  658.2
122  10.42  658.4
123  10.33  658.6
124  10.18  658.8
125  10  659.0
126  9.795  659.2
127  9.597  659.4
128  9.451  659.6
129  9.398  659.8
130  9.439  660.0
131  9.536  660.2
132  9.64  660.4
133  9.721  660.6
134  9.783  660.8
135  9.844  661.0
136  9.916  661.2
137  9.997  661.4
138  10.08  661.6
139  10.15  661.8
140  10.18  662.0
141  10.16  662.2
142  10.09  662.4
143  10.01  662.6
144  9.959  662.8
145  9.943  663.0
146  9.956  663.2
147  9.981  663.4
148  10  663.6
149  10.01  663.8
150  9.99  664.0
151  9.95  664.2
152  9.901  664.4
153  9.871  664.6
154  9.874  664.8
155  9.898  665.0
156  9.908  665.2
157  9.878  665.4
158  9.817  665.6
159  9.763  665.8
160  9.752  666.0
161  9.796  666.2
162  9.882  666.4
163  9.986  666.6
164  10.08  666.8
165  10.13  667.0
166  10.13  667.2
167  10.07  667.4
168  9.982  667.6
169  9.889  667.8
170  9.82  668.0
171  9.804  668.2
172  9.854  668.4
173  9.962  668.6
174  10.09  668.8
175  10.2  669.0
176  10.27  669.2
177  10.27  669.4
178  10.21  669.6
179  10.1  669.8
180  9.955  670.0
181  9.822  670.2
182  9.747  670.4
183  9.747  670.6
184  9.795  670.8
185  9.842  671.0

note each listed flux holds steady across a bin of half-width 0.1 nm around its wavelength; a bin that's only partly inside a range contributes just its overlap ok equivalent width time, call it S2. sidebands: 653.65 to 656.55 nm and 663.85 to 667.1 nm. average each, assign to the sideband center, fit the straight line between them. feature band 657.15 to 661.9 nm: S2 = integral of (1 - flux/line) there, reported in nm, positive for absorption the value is -0.07 nm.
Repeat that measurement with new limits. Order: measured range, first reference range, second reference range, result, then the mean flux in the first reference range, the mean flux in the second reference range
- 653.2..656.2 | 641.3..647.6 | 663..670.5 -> 0.06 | 9.95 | 9.96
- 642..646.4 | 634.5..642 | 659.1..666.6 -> 0.05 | 10.1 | 9.86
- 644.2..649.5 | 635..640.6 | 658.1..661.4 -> 0.13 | 10.1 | 9.85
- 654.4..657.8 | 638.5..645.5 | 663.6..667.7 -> 0.18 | 10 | 9.94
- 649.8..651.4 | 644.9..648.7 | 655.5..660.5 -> -0.07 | 9.84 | 9.63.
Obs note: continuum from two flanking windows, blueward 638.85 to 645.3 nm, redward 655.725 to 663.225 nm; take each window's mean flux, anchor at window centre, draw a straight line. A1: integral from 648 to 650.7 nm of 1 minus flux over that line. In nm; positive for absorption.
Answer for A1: 0.05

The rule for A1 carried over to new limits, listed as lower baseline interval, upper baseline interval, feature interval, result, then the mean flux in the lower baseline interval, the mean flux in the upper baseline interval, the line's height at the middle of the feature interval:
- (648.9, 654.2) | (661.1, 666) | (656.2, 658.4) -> 0.10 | 10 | 9.97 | 10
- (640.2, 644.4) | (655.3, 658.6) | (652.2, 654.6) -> -0.09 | 10.1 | 9.58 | 9.7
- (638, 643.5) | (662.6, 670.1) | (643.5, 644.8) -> 0.05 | 10.1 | 9.97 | 10.1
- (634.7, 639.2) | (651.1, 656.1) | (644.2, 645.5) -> 0.04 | 10.1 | 9.95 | 10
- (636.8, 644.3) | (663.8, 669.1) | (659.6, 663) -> 0.04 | 10.1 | 9.94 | 9.97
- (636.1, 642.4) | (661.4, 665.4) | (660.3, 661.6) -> 0.02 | 10.2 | 9.99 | 10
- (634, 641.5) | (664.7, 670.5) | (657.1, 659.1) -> -0.01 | 10.1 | 9.96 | 10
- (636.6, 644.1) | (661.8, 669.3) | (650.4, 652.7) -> -0.04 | 10.1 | 9.97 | 10.1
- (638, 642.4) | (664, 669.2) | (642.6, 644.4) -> 0.03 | 10.1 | 9.94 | 10.1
